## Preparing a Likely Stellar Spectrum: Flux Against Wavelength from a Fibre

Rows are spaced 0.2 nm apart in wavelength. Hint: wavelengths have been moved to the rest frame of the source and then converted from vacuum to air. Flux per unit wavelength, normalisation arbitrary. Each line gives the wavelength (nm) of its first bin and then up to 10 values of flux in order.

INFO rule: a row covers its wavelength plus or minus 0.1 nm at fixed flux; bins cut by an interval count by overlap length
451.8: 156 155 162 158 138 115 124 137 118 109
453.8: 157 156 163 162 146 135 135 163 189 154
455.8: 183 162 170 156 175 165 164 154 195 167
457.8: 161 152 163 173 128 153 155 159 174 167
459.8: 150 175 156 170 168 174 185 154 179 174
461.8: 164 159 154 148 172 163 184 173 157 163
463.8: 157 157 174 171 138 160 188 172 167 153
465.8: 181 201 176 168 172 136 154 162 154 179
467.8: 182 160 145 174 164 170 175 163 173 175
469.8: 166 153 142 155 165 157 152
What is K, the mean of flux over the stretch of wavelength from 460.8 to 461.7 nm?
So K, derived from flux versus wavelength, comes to 173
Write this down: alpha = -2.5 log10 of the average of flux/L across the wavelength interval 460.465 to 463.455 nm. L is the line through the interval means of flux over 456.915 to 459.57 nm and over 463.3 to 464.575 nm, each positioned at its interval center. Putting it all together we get -0.038 mag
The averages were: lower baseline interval 162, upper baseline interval 162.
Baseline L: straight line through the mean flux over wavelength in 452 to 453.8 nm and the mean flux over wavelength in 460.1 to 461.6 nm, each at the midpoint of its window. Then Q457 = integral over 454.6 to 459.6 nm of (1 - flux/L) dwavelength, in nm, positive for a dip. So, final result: -0.27 nm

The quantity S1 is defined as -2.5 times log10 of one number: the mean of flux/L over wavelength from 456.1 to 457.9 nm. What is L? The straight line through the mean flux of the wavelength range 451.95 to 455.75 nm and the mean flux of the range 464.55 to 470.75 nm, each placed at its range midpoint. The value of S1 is -0.11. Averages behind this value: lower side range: 146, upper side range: 165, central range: 167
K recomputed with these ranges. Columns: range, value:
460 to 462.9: 166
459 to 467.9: 166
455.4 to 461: 165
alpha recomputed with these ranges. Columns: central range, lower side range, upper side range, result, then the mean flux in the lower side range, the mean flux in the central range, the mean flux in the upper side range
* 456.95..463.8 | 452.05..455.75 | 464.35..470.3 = -0.06 mag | 146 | 164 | 166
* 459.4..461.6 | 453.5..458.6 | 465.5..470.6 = -0.04 mag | 160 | 168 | 165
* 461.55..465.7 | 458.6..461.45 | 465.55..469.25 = 0.01 mag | 164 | 164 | 167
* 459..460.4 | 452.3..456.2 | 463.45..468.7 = -0.05 mag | 148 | 163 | 166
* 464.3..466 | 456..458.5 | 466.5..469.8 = -0.02 mag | 166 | 168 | 165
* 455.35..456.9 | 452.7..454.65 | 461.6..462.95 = -0.16 mag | 139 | 169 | 162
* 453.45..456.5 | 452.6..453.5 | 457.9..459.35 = -0.15 mag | 125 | 155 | 155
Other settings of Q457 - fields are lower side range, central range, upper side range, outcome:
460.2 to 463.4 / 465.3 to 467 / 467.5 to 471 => -0.03 nm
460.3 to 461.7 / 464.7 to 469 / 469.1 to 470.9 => -0.07 nm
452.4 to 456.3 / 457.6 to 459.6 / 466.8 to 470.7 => -0.08 nm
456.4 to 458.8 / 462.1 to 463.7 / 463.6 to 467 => 0.01 nm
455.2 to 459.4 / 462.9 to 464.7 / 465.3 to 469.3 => 0.02 nm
